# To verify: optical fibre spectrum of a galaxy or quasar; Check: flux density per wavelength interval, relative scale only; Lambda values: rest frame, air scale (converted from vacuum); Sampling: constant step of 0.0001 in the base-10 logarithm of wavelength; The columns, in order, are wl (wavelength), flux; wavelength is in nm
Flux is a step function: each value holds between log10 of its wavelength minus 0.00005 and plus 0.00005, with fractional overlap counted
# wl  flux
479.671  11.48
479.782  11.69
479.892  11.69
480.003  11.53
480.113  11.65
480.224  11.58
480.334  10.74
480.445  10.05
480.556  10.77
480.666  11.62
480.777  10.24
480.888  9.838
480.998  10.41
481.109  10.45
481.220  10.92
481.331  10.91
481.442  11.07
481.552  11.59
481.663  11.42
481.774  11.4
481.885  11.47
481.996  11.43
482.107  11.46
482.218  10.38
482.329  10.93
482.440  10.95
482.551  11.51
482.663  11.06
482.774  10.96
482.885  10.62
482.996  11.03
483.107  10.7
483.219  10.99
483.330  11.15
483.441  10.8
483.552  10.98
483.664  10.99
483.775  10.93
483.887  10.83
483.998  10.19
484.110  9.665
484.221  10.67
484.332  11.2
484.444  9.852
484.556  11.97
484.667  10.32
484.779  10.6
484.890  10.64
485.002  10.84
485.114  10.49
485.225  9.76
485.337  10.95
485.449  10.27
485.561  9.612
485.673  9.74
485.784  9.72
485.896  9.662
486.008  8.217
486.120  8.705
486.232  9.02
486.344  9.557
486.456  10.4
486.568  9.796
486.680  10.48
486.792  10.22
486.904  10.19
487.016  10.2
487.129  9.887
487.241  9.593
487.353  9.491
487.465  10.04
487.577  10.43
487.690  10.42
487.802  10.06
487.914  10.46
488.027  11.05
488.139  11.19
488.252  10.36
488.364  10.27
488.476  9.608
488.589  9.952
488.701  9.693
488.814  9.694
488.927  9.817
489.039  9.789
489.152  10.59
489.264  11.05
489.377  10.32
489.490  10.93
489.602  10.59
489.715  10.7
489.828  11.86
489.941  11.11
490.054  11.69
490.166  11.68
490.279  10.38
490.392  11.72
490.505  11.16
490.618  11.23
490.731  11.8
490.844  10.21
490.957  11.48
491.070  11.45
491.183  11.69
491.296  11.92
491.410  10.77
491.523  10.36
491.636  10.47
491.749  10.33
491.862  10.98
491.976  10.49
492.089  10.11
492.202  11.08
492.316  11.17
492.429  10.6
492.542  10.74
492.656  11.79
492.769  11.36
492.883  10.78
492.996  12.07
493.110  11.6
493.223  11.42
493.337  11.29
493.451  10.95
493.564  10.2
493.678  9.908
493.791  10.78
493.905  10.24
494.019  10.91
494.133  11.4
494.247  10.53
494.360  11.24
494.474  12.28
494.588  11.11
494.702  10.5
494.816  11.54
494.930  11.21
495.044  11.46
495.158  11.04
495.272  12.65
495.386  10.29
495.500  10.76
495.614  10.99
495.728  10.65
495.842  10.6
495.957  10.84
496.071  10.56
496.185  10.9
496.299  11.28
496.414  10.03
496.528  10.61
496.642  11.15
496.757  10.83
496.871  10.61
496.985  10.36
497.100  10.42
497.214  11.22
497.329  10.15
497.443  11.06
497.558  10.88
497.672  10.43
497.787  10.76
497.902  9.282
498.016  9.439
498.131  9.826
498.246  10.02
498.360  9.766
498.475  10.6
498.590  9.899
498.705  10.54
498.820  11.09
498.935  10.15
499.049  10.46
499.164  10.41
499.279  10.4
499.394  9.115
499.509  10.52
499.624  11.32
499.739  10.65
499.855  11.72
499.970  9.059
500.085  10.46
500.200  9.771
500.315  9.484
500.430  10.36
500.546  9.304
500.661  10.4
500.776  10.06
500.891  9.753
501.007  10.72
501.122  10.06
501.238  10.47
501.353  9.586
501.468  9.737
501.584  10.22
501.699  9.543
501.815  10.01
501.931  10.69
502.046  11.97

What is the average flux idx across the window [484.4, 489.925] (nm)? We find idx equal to 10.2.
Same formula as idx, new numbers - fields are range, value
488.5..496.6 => 10.9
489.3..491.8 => 11.1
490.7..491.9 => 11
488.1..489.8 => 10.3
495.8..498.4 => 10.5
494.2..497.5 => 10.9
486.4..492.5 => 10.6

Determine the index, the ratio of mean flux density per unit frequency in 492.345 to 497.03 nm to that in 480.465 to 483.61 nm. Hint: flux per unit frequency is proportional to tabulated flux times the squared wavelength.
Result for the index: 1.06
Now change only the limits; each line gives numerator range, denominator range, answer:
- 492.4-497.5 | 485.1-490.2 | 1.11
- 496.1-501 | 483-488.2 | 1.06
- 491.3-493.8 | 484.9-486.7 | 1.14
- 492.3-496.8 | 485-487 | 1.16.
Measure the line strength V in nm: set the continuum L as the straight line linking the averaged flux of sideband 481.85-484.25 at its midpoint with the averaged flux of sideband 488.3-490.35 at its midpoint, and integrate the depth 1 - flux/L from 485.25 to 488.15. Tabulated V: 0.20 nm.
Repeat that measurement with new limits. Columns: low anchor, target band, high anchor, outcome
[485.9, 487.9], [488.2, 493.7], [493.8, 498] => -0.305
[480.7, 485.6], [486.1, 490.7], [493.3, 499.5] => 0.145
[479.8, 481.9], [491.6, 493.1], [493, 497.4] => -0.001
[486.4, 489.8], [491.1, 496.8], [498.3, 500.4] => -0.383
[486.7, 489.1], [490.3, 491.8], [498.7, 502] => -0.143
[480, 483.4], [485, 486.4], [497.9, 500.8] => 0.144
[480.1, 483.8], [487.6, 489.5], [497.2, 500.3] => 0.073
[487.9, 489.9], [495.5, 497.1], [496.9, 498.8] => -0.059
